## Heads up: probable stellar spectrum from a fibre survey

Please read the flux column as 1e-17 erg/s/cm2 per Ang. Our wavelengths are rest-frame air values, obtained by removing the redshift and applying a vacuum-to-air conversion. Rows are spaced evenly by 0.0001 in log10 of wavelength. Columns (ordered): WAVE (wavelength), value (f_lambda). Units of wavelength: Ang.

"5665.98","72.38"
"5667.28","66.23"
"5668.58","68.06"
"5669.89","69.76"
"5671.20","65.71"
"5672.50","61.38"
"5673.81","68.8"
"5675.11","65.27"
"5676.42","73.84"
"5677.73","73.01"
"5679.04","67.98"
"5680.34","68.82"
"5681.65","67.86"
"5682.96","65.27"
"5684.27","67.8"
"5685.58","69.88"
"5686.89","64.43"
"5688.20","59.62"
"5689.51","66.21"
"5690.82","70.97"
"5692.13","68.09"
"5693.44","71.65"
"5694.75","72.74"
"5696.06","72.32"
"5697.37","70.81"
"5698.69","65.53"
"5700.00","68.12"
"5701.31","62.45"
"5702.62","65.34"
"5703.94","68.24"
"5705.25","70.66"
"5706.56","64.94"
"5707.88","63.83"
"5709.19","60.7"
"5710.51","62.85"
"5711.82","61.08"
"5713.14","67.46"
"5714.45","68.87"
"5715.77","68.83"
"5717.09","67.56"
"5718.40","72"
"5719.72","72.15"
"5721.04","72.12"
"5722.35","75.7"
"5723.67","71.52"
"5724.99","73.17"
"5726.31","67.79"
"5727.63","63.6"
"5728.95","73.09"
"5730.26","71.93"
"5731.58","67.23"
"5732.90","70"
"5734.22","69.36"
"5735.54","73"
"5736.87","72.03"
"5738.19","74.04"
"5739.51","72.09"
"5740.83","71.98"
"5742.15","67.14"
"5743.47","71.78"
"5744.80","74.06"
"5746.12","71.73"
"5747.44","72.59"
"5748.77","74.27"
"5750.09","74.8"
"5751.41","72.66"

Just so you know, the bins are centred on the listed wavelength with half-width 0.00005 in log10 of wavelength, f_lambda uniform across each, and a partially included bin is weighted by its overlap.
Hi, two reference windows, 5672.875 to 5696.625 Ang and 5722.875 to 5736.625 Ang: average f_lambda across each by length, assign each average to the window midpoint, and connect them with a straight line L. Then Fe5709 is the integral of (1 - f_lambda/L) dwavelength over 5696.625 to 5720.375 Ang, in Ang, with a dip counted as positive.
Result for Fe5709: 0.9 Ang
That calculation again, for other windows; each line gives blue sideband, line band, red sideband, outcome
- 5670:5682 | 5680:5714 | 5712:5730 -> 1.1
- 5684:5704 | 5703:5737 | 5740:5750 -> 0.6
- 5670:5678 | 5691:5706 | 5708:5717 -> -0.6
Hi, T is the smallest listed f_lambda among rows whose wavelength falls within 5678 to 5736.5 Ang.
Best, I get 59.62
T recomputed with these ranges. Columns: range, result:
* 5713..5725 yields 67.46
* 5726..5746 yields 63.6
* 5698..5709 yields 62.45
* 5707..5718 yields 60.7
